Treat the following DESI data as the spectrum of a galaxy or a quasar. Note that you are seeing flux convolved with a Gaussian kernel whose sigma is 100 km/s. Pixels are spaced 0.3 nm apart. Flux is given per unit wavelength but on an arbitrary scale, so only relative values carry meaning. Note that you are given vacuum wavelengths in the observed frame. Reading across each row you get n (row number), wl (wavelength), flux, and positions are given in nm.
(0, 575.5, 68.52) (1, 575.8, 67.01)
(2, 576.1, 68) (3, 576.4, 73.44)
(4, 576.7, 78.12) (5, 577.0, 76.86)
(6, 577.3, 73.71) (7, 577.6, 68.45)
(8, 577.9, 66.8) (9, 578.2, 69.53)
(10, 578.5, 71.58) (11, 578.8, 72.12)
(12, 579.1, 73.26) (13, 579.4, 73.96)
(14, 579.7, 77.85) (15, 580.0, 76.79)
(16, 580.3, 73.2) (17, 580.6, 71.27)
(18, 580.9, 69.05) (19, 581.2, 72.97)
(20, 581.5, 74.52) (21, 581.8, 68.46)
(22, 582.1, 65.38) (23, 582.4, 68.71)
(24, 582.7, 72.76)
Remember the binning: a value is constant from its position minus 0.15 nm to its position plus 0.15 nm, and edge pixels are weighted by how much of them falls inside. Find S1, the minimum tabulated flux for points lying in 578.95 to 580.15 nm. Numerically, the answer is 73.26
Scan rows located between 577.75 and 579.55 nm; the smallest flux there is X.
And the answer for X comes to 66.8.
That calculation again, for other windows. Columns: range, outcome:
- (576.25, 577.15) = 73.44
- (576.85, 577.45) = 73.71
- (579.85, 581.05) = 69.05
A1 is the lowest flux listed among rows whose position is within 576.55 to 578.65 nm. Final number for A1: 66.8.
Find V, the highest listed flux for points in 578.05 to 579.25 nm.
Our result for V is 73.26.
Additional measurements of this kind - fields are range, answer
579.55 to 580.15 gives 77.85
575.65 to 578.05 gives 78.12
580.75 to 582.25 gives 74.52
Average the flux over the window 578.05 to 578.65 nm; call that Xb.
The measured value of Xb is 70.6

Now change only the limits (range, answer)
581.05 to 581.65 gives 73.7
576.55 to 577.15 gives 77.5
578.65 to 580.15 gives 74.8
